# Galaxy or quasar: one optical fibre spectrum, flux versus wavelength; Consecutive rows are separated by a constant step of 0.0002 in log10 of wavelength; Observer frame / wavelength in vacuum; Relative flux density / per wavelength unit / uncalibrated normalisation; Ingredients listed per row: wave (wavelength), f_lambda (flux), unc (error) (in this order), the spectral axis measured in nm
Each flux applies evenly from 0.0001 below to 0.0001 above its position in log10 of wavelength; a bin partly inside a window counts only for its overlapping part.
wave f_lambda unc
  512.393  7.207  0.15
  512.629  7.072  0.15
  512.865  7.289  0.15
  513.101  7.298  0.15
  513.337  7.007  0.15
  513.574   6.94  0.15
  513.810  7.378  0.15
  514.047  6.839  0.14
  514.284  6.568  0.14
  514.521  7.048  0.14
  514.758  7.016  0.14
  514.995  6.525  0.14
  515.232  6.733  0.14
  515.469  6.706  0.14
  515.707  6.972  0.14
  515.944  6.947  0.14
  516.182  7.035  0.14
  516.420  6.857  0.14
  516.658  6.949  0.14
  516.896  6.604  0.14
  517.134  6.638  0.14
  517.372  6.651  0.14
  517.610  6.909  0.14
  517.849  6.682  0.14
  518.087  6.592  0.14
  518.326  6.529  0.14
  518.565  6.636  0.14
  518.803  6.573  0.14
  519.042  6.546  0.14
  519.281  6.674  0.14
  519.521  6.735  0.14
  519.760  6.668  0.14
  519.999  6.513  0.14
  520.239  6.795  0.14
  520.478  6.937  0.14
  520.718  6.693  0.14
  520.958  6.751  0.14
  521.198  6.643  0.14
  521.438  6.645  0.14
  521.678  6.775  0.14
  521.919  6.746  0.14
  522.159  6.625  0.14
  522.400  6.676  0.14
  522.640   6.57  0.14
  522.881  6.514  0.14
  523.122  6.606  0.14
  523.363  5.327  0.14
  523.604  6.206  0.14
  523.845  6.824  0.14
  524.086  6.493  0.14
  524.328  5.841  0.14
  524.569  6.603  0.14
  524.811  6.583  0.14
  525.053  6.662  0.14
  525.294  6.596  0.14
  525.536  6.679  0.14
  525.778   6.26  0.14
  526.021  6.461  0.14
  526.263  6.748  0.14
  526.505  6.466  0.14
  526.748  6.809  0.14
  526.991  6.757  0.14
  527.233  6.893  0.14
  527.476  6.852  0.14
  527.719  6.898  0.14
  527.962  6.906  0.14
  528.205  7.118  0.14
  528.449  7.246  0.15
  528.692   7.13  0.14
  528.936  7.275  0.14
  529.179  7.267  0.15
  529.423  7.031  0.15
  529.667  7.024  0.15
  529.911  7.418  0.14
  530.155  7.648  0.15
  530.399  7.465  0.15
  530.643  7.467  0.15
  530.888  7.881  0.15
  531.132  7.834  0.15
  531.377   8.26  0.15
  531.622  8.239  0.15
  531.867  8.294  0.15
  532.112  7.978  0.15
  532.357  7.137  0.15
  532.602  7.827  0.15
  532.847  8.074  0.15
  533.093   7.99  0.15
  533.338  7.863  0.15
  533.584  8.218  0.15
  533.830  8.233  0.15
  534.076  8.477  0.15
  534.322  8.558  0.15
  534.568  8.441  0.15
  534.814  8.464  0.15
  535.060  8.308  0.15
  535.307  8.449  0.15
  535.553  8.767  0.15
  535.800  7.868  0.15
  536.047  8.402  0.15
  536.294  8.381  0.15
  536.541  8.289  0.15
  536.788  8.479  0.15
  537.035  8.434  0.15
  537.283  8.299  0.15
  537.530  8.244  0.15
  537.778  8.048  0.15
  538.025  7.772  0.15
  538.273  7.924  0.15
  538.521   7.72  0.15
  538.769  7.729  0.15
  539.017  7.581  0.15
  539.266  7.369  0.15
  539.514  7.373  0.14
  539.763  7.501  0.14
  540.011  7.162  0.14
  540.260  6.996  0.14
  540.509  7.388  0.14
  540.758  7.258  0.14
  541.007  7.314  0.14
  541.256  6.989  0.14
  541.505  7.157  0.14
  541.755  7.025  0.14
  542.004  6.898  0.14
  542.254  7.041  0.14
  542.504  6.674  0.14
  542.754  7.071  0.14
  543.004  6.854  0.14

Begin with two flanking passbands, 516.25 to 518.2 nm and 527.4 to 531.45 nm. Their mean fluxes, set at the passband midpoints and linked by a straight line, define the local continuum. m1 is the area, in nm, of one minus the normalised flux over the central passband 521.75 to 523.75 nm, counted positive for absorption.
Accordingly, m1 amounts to 0.17 nm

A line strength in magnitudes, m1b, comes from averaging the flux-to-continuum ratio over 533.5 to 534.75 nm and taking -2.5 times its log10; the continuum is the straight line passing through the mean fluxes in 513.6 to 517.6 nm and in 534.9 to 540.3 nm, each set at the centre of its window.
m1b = -0.080 mag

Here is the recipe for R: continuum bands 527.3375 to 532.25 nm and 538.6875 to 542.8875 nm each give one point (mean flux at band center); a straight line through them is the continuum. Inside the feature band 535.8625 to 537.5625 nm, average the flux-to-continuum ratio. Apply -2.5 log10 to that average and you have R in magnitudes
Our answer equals -0.146 mag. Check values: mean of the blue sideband 7.46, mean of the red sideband 7.2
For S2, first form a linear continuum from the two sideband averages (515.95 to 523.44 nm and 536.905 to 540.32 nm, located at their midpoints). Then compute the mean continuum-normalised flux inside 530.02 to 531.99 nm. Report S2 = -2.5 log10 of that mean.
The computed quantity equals -0.08 mag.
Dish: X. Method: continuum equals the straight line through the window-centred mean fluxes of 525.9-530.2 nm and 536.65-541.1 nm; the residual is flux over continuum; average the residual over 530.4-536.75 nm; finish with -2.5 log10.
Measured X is -0.11 mag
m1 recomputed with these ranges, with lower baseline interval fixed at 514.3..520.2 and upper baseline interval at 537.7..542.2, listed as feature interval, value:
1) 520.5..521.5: 0.02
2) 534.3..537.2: -0.45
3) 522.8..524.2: 0.12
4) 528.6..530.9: -0.08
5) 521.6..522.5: 0.02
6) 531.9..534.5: -0.31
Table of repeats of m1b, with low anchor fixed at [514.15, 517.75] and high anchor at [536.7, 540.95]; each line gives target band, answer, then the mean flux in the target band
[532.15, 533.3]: -0.05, 7.79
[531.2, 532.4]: -0.08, 8.03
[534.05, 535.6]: -0.13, 8.49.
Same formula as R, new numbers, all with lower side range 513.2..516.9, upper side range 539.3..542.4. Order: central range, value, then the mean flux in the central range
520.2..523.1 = 0.04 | 6.69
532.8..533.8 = -0.14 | 8.05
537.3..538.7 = -0.12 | 7.96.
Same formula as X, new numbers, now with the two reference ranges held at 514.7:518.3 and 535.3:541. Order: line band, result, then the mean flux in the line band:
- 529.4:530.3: 0.02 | 7.31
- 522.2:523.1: 0.08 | 6.59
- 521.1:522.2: 0.05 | 6.69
